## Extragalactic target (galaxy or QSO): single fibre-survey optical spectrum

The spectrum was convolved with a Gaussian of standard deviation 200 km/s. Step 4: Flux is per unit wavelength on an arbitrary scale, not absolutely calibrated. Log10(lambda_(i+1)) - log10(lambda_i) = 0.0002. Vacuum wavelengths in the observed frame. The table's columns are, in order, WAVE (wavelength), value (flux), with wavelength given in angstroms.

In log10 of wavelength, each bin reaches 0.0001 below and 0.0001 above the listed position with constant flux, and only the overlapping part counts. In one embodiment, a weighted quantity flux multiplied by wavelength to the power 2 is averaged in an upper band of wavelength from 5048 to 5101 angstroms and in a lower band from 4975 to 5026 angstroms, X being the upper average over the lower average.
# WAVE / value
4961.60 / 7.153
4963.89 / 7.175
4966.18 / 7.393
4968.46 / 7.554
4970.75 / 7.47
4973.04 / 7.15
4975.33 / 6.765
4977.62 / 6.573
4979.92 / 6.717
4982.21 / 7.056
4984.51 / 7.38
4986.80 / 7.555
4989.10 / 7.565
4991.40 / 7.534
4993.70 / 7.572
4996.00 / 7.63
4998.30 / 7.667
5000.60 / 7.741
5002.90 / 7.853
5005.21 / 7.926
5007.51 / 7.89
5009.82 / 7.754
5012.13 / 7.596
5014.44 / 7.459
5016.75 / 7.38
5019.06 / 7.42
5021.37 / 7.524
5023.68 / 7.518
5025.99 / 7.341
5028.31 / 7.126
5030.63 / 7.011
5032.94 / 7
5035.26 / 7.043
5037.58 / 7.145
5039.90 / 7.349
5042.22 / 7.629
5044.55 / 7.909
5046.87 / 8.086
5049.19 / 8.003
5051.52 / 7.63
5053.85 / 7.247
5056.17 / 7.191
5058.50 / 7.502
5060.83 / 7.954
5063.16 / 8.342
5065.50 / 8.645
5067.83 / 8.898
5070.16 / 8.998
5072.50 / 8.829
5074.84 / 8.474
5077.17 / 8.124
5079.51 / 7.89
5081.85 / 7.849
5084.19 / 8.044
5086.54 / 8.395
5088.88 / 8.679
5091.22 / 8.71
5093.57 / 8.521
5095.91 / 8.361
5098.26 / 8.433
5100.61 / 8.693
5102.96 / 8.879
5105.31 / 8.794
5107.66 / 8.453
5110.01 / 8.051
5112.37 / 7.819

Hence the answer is 1.1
